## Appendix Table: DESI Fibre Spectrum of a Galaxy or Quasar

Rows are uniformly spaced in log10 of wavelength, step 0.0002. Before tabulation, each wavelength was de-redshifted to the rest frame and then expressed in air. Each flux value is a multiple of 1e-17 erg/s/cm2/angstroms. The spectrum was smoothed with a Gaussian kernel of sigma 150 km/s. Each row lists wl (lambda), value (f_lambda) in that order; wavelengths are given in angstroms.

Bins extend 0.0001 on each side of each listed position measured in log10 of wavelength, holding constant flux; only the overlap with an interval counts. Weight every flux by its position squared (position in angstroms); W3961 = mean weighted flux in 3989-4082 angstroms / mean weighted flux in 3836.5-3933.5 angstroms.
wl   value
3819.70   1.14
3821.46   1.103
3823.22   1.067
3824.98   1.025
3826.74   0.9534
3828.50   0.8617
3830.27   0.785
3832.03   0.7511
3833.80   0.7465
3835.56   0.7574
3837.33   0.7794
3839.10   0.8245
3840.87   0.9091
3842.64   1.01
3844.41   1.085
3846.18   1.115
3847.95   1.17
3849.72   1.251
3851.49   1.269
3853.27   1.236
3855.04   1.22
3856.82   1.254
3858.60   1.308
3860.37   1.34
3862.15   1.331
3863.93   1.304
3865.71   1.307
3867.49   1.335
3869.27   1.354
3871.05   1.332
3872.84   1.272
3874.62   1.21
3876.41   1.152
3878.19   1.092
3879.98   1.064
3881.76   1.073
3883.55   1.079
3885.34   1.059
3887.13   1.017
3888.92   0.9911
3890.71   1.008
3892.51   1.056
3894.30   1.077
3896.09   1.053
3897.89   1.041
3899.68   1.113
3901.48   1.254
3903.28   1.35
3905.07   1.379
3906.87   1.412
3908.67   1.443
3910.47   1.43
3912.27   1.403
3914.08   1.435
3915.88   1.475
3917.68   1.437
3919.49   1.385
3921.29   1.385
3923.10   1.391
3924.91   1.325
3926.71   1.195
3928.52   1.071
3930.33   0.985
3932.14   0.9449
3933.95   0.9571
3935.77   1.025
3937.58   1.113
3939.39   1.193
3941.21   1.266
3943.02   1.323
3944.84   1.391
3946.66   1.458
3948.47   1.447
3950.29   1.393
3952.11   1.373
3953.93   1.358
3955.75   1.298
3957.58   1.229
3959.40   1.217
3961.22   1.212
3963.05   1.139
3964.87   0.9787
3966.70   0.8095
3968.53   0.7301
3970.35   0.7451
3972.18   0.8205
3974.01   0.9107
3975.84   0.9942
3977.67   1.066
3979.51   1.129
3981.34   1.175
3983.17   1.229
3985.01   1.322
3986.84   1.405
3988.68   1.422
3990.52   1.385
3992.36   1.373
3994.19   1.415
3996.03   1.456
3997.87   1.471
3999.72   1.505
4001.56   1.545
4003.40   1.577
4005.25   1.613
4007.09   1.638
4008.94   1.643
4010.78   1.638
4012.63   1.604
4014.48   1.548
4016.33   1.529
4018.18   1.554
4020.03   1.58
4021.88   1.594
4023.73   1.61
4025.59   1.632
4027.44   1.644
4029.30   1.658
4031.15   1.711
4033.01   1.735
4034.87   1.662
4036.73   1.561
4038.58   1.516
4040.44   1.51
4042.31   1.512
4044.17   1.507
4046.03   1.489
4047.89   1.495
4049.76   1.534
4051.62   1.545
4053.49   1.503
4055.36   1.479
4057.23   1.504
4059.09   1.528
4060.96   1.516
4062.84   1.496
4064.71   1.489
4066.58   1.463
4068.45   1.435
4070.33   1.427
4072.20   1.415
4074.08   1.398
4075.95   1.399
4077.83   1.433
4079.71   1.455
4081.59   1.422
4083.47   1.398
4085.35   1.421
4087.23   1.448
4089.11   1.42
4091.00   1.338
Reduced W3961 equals 1.4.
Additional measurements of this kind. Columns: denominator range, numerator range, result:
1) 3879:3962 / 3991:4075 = 1.32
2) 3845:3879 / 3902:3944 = 1.05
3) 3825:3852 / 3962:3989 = 1.19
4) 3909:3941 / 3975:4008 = 1.14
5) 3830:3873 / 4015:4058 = 1.53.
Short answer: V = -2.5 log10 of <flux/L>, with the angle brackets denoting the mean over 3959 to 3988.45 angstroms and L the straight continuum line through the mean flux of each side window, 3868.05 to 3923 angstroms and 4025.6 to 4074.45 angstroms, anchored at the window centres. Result 0.29 mag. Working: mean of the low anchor 1.23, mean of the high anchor 1.53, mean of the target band 1.06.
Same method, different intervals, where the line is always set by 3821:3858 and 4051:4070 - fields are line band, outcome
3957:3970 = 0.237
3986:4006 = -0.090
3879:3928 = -0.074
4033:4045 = -0.083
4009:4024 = -0.138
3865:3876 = -0.200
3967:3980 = 0.400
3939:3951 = -0.099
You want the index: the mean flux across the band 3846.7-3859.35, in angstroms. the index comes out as 1.24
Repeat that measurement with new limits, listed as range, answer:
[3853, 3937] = 1.22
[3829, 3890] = 1.11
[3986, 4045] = 1.56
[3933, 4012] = 1.27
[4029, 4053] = 1.57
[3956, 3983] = 1.02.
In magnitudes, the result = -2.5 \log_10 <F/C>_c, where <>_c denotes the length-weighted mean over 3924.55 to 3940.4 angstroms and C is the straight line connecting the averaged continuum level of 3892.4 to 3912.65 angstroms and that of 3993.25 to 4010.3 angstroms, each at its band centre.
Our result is 0.23 mag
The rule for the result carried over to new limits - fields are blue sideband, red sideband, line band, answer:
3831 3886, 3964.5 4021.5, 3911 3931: -0.09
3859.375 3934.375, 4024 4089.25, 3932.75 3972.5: 0.14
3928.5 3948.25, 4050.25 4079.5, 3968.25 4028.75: -0.06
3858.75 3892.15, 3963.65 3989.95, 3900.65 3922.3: -0.22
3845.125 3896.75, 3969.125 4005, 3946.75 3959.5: -0.09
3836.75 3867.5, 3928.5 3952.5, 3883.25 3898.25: 0.14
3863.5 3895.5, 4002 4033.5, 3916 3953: 0.06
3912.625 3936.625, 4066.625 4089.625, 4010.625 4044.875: -0.17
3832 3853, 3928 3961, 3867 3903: -0.05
